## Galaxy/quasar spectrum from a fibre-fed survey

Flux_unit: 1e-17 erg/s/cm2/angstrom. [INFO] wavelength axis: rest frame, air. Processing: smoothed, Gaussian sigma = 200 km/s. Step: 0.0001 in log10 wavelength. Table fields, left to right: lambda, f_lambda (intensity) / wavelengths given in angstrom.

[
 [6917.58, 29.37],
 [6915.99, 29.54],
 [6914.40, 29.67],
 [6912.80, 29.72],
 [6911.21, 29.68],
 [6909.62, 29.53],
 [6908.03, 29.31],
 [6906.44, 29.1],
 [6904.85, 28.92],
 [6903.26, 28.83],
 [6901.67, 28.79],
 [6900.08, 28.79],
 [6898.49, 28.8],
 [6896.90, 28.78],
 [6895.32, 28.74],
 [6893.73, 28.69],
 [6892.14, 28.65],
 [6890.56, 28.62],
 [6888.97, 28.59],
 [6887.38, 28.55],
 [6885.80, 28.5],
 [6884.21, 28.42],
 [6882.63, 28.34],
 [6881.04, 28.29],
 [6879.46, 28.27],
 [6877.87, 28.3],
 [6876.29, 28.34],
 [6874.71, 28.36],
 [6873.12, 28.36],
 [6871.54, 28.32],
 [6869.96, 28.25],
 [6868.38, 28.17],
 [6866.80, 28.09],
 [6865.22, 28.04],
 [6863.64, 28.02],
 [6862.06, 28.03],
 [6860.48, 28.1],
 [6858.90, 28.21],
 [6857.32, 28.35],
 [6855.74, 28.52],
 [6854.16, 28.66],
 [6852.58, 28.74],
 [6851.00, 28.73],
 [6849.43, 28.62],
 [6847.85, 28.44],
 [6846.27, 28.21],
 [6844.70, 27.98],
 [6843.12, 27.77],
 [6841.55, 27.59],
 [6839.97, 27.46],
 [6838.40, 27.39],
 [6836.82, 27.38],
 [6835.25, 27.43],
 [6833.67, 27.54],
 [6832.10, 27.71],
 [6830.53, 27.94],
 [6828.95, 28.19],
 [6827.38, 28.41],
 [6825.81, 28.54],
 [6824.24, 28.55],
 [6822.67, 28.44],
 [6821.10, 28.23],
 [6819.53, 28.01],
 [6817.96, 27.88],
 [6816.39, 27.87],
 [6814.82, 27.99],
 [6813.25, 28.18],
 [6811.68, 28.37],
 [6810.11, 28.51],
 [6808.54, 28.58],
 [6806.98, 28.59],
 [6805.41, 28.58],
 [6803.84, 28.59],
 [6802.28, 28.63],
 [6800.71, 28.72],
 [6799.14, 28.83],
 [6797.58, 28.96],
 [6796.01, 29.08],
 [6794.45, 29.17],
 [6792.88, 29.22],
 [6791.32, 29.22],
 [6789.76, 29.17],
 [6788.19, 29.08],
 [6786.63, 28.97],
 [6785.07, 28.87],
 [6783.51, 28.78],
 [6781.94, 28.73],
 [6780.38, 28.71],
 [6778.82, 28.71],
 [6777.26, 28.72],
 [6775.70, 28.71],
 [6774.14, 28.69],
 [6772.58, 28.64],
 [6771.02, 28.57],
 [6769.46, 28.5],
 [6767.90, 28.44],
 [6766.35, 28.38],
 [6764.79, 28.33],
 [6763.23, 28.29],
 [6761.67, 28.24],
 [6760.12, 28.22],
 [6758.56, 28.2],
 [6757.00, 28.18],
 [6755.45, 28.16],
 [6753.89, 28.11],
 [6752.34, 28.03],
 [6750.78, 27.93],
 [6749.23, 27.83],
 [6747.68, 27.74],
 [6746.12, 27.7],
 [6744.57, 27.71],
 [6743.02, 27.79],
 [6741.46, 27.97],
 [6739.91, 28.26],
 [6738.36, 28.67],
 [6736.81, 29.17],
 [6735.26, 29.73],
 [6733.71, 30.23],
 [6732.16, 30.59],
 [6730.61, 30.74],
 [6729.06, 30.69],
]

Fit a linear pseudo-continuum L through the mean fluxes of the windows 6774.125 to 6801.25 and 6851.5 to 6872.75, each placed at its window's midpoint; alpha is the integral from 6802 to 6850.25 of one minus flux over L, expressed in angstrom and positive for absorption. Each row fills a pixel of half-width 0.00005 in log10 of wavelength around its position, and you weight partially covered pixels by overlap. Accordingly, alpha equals 0.8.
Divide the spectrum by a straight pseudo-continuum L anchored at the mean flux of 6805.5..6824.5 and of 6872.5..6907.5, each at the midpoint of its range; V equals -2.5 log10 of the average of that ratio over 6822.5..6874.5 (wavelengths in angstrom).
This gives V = 0.01 mag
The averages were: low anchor 28.3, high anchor 28.6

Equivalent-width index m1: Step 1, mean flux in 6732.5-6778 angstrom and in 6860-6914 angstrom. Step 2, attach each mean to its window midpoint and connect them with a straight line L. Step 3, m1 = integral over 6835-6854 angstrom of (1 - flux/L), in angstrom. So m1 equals 0.4 angstrom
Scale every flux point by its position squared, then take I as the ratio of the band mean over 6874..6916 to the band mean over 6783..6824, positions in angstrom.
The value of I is 1.03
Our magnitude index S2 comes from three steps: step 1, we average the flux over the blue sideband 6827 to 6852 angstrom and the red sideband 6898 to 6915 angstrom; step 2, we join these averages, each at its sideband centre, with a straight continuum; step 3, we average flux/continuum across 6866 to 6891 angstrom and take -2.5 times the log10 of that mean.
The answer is 0.01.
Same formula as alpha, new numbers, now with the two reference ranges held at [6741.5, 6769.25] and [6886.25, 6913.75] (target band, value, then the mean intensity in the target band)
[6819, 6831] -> 0.1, 28.3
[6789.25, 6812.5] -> -0.4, 28.8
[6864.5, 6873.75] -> 0.2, 28.2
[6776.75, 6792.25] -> -0.4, 28.9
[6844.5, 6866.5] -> 0.3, 28.3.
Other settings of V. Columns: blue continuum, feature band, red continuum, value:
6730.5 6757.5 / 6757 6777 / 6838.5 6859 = 0.00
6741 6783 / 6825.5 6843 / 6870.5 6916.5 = 0.03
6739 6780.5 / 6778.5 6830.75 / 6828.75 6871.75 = -0.02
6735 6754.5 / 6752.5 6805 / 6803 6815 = -0.01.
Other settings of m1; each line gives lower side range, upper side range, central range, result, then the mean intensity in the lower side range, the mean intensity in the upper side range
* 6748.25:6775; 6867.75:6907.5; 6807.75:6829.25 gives 0.10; 28.3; 28.6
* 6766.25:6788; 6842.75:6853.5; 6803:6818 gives 0.11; 28.7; 28.4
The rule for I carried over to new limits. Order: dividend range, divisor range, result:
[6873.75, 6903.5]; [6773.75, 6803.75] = 1.02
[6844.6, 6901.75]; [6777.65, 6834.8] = 1.02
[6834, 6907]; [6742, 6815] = 1.02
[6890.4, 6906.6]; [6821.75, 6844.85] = 1.05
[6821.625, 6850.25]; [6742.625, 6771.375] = 1.02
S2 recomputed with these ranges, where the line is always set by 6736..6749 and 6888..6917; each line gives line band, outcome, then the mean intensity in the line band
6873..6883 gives 0.023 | 28.3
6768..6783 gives -0.013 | 28.6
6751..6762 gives 0.002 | 28.1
